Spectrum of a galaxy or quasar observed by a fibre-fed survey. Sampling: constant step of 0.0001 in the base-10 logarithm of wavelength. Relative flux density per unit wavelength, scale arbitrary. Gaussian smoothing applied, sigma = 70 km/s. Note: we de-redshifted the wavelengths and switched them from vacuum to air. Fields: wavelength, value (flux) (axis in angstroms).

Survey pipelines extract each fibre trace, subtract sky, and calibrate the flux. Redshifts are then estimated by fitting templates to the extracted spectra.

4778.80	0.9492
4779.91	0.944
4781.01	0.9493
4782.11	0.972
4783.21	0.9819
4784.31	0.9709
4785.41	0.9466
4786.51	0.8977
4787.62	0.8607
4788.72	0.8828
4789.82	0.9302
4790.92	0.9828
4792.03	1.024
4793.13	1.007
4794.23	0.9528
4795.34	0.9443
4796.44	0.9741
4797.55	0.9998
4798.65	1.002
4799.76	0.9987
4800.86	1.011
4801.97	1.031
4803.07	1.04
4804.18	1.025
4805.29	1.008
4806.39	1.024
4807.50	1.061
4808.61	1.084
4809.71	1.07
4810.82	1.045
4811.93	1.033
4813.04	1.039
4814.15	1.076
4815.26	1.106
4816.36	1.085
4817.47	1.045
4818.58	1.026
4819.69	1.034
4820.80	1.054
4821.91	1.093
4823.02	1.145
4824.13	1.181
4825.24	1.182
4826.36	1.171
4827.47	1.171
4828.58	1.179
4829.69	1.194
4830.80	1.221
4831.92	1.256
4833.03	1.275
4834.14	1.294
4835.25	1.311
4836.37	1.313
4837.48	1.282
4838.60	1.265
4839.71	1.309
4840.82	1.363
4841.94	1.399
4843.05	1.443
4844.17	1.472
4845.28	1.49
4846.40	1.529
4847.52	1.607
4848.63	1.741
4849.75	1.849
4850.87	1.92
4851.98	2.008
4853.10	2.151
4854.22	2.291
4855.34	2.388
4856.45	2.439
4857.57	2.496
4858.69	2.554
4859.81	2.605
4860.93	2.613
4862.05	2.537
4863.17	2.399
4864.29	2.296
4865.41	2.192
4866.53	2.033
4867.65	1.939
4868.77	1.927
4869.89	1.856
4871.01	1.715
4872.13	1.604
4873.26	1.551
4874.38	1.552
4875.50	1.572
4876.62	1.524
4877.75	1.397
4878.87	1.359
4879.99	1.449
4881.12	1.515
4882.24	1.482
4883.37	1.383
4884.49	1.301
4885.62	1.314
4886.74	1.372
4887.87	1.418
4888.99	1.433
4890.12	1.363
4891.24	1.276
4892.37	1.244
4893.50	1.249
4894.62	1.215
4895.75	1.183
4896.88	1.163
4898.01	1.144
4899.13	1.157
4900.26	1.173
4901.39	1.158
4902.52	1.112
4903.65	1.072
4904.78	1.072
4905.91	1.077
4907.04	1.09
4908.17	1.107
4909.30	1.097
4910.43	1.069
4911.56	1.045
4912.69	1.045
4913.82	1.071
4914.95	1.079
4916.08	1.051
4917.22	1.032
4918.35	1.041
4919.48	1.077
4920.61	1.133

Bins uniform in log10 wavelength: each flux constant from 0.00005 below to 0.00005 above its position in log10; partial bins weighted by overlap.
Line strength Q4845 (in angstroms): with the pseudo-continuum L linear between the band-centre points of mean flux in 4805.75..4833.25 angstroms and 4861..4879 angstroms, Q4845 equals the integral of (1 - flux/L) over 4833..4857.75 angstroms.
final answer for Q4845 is -2.6 angstroms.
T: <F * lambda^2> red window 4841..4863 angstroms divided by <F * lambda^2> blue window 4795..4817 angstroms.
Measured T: 2.0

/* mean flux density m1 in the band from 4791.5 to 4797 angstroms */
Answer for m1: 0.98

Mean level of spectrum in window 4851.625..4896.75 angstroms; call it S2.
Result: 1.77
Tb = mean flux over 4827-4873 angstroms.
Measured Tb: 1.78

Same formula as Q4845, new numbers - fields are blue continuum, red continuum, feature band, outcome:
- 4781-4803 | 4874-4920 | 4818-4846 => -4.6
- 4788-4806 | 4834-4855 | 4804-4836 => 3.9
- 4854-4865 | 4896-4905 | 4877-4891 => 2.2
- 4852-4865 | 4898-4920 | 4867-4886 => 3.8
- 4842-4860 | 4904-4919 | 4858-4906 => -1.4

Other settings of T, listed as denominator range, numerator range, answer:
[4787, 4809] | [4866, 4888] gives 1.63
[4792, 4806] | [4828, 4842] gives 1.30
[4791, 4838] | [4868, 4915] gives 1.24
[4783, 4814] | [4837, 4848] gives 1.45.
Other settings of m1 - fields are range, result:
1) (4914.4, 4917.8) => 1.05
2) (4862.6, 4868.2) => 2.17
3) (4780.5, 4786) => 0.965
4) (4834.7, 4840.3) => 1.3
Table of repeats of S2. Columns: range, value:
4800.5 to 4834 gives 1.1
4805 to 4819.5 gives 1.05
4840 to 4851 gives 1.56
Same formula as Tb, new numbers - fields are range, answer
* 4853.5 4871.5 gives 2.27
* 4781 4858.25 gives 1.26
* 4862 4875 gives 1.94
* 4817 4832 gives 1.14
